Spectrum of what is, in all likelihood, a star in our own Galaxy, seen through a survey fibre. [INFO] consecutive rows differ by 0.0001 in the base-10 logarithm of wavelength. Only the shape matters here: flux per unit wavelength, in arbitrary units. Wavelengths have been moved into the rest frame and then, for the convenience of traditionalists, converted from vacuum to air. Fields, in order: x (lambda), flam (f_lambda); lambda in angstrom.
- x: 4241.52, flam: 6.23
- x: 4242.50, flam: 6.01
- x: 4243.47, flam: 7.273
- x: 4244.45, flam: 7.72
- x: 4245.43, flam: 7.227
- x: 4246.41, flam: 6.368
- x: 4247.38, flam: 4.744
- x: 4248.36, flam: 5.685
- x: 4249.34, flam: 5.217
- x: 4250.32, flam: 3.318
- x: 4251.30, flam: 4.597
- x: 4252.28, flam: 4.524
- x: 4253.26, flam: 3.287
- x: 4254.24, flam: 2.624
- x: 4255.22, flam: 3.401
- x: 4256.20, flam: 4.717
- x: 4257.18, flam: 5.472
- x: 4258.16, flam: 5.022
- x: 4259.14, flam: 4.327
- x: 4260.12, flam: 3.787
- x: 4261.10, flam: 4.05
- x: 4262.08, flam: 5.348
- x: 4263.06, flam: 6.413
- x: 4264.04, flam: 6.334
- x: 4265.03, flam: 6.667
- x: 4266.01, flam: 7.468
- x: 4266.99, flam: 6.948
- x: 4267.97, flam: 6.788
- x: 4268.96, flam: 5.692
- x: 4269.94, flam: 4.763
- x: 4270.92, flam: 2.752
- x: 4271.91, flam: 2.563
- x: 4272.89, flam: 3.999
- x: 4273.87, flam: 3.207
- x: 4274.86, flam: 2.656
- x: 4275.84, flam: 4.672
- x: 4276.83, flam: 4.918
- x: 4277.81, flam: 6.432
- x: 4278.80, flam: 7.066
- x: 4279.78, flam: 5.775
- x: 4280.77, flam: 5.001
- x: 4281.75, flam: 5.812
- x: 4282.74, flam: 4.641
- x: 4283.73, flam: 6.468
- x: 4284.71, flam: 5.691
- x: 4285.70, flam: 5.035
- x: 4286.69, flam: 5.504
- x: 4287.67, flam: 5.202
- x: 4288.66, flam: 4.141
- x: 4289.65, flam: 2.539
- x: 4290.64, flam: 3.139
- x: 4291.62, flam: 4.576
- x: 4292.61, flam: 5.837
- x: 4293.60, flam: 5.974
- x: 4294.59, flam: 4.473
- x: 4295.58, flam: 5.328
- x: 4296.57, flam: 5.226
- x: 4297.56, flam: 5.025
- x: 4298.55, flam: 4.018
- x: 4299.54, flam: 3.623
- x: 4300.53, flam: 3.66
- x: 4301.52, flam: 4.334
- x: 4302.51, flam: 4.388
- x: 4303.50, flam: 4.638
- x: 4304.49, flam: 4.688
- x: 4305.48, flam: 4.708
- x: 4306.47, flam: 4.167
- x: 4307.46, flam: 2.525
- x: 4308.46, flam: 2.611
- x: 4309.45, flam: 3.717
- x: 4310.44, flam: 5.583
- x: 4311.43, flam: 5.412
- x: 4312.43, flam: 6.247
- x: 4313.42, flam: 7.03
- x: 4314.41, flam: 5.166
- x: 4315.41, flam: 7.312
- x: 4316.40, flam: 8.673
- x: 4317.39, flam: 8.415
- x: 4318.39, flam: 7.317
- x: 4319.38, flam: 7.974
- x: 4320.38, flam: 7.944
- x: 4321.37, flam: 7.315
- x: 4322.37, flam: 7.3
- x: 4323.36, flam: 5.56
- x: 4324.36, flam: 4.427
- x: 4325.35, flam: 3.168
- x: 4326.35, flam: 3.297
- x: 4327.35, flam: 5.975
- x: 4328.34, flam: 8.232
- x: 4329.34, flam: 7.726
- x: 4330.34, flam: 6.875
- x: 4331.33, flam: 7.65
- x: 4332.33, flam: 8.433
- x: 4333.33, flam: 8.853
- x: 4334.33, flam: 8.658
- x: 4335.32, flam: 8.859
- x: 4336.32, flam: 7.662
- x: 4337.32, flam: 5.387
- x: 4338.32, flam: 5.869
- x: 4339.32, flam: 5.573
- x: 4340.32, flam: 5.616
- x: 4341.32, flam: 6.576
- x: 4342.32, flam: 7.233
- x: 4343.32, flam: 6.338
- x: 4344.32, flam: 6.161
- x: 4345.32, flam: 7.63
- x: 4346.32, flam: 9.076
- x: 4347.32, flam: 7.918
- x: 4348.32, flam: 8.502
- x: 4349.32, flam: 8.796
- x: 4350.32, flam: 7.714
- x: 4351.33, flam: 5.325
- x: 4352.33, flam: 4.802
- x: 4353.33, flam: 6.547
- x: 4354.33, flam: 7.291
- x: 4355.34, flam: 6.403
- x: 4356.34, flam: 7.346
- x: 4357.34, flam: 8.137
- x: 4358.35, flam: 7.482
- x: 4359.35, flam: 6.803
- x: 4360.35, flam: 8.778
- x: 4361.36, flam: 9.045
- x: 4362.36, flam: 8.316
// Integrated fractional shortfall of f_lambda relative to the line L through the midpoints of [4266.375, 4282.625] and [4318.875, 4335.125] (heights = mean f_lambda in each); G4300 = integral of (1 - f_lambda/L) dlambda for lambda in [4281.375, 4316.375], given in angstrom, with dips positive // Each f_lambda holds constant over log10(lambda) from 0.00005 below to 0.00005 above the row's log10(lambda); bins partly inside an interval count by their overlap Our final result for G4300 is 5.8 angstrom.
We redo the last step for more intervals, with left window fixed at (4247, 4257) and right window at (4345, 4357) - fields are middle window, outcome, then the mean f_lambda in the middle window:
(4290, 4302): 2.2 angstrom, 4.58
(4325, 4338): -0.6 angstrom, 7.01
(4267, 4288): 0.0 angstrom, 5.03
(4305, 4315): 2.2 angstrom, 4.74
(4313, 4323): -1.8 angstrom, 7.42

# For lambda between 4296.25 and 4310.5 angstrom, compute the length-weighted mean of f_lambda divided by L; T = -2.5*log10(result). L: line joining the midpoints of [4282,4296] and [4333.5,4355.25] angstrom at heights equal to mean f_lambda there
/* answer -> 0.30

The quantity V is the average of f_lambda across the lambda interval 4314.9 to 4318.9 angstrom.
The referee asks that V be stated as 7.92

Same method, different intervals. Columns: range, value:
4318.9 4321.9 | 7.73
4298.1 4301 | 3.76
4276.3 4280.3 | 6.02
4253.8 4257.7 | 4.08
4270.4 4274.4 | 3.14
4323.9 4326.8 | 3.63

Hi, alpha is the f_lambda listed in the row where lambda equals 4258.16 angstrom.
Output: 5.022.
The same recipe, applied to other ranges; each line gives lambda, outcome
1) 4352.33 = 4.802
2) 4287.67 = 5.202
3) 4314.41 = 5.166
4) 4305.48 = 4.708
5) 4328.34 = 8.232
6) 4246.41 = 6.368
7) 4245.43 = 7.227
